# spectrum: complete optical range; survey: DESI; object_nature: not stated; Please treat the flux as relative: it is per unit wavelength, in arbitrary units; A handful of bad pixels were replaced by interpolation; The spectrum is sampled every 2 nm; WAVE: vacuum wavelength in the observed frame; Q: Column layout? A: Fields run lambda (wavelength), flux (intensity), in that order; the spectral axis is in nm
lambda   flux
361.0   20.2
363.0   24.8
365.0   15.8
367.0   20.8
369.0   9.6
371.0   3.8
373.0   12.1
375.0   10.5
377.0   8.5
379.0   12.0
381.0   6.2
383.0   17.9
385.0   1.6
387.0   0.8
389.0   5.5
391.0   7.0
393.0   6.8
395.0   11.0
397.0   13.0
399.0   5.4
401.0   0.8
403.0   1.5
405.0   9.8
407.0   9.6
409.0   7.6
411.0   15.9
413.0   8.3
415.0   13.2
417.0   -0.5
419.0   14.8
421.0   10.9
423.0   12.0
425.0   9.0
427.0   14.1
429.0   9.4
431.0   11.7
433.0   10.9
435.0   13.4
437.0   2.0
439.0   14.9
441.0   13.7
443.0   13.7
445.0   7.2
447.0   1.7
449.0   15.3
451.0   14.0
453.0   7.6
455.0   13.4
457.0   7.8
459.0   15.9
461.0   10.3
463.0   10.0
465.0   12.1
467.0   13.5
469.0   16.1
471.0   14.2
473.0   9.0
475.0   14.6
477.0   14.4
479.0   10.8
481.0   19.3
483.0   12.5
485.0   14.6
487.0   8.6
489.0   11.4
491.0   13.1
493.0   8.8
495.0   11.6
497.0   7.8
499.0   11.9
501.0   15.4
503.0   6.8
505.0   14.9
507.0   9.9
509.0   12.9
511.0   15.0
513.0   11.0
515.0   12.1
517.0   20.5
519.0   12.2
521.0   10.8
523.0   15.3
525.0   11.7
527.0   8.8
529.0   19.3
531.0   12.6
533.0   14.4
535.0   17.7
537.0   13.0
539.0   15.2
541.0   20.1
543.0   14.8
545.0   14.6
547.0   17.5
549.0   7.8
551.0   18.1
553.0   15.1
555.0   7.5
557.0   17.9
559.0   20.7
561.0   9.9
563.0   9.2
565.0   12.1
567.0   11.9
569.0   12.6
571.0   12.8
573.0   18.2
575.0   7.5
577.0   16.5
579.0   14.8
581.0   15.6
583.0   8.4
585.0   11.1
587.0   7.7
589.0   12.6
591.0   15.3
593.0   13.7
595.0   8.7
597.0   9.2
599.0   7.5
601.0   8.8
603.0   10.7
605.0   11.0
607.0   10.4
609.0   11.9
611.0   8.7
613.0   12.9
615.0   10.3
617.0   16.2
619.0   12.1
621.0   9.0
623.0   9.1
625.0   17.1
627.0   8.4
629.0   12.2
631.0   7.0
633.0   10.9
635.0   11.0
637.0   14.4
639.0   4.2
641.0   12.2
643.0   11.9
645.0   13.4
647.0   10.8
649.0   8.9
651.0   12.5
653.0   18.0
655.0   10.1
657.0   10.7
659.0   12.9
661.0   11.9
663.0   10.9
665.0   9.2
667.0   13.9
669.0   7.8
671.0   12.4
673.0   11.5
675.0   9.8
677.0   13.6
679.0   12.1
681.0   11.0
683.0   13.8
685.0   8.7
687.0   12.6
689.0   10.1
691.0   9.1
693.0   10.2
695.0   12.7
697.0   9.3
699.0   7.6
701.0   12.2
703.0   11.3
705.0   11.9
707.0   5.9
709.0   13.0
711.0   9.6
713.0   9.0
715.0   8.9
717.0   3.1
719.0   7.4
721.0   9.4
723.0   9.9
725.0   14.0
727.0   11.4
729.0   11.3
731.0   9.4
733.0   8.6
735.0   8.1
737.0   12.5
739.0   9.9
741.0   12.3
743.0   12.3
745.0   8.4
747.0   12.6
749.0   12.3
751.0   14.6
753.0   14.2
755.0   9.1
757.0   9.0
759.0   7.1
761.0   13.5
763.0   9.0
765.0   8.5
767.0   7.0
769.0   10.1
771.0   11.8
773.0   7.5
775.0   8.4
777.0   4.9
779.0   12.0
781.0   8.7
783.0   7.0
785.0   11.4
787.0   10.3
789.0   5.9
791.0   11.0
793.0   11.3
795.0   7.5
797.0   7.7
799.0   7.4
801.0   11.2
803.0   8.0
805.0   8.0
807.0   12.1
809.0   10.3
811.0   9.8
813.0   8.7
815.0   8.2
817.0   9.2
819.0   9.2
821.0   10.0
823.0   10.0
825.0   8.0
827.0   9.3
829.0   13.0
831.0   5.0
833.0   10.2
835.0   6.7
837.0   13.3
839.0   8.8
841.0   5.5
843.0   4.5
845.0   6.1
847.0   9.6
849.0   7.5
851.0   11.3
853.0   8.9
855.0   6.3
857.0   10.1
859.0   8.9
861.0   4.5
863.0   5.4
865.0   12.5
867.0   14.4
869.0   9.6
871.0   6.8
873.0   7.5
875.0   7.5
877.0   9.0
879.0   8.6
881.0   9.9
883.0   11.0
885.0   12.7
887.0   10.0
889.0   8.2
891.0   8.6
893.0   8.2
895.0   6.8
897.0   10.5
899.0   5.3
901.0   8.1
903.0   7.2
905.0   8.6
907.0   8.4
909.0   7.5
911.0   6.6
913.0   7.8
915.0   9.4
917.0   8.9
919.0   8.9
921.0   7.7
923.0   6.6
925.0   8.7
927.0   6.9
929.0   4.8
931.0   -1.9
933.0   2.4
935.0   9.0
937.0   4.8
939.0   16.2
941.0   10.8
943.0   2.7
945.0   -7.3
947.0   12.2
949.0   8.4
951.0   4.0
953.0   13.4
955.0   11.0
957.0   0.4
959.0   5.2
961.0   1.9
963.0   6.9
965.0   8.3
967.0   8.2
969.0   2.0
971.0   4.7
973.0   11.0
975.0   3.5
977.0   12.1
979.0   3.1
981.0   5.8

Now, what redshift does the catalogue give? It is 0.145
